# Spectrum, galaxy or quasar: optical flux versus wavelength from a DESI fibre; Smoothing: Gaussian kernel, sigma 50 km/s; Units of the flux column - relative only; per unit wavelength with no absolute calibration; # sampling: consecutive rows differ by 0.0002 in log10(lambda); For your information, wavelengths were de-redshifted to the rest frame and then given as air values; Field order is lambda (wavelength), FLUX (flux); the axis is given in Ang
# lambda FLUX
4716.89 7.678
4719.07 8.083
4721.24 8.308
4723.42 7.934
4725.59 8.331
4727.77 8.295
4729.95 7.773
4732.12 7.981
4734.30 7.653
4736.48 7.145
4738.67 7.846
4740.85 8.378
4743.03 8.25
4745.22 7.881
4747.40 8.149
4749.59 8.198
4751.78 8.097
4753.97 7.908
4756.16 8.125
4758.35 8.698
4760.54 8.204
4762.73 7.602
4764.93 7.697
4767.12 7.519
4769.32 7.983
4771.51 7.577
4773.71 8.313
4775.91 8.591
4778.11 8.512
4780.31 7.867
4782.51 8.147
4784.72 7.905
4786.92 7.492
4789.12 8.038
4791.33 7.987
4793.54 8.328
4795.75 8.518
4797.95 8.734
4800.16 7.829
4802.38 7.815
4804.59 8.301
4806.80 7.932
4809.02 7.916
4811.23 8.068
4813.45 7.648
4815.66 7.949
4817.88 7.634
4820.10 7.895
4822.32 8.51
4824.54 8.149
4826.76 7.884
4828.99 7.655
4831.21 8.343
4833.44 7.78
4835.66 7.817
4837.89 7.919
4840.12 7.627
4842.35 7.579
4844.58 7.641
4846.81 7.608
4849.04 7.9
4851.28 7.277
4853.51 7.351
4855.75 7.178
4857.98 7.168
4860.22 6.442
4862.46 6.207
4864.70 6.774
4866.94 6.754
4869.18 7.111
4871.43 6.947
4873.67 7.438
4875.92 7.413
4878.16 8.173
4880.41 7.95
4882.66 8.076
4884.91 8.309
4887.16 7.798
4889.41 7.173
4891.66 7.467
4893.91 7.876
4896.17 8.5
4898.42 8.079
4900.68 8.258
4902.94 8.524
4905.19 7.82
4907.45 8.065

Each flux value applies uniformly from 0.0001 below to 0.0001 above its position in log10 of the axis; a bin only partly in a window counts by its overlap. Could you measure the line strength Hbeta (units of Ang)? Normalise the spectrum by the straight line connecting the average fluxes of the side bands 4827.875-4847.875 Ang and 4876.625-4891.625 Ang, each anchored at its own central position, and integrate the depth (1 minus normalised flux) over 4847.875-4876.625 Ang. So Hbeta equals 2.77 Ang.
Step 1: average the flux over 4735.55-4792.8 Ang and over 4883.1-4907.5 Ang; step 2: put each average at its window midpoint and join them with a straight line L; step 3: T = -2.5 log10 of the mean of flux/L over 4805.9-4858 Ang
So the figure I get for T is 0.03 mag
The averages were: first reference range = 8.01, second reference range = 7.99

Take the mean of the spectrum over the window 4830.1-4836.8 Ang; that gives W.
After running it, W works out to 7.98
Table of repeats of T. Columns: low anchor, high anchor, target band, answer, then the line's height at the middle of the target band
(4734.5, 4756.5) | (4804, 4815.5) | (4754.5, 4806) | -0.01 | 7.97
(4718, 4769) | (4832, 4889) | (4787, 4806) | -0.05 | 7.75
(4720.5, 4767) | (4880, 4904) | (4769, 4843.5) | 0.00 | 8.01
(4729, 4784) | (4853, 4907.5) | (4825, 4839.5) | -0.02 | 7.72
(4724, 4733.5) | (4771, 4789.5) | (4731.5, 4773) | 0.02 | 8.07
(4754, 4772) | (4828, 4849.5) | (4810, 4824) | -0.02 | 7.83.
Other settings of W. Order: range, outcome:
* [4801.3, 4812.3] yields 8.01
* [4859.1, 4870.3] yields 6.66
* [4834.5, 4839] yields 7.87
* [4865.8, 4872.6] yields 6.94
